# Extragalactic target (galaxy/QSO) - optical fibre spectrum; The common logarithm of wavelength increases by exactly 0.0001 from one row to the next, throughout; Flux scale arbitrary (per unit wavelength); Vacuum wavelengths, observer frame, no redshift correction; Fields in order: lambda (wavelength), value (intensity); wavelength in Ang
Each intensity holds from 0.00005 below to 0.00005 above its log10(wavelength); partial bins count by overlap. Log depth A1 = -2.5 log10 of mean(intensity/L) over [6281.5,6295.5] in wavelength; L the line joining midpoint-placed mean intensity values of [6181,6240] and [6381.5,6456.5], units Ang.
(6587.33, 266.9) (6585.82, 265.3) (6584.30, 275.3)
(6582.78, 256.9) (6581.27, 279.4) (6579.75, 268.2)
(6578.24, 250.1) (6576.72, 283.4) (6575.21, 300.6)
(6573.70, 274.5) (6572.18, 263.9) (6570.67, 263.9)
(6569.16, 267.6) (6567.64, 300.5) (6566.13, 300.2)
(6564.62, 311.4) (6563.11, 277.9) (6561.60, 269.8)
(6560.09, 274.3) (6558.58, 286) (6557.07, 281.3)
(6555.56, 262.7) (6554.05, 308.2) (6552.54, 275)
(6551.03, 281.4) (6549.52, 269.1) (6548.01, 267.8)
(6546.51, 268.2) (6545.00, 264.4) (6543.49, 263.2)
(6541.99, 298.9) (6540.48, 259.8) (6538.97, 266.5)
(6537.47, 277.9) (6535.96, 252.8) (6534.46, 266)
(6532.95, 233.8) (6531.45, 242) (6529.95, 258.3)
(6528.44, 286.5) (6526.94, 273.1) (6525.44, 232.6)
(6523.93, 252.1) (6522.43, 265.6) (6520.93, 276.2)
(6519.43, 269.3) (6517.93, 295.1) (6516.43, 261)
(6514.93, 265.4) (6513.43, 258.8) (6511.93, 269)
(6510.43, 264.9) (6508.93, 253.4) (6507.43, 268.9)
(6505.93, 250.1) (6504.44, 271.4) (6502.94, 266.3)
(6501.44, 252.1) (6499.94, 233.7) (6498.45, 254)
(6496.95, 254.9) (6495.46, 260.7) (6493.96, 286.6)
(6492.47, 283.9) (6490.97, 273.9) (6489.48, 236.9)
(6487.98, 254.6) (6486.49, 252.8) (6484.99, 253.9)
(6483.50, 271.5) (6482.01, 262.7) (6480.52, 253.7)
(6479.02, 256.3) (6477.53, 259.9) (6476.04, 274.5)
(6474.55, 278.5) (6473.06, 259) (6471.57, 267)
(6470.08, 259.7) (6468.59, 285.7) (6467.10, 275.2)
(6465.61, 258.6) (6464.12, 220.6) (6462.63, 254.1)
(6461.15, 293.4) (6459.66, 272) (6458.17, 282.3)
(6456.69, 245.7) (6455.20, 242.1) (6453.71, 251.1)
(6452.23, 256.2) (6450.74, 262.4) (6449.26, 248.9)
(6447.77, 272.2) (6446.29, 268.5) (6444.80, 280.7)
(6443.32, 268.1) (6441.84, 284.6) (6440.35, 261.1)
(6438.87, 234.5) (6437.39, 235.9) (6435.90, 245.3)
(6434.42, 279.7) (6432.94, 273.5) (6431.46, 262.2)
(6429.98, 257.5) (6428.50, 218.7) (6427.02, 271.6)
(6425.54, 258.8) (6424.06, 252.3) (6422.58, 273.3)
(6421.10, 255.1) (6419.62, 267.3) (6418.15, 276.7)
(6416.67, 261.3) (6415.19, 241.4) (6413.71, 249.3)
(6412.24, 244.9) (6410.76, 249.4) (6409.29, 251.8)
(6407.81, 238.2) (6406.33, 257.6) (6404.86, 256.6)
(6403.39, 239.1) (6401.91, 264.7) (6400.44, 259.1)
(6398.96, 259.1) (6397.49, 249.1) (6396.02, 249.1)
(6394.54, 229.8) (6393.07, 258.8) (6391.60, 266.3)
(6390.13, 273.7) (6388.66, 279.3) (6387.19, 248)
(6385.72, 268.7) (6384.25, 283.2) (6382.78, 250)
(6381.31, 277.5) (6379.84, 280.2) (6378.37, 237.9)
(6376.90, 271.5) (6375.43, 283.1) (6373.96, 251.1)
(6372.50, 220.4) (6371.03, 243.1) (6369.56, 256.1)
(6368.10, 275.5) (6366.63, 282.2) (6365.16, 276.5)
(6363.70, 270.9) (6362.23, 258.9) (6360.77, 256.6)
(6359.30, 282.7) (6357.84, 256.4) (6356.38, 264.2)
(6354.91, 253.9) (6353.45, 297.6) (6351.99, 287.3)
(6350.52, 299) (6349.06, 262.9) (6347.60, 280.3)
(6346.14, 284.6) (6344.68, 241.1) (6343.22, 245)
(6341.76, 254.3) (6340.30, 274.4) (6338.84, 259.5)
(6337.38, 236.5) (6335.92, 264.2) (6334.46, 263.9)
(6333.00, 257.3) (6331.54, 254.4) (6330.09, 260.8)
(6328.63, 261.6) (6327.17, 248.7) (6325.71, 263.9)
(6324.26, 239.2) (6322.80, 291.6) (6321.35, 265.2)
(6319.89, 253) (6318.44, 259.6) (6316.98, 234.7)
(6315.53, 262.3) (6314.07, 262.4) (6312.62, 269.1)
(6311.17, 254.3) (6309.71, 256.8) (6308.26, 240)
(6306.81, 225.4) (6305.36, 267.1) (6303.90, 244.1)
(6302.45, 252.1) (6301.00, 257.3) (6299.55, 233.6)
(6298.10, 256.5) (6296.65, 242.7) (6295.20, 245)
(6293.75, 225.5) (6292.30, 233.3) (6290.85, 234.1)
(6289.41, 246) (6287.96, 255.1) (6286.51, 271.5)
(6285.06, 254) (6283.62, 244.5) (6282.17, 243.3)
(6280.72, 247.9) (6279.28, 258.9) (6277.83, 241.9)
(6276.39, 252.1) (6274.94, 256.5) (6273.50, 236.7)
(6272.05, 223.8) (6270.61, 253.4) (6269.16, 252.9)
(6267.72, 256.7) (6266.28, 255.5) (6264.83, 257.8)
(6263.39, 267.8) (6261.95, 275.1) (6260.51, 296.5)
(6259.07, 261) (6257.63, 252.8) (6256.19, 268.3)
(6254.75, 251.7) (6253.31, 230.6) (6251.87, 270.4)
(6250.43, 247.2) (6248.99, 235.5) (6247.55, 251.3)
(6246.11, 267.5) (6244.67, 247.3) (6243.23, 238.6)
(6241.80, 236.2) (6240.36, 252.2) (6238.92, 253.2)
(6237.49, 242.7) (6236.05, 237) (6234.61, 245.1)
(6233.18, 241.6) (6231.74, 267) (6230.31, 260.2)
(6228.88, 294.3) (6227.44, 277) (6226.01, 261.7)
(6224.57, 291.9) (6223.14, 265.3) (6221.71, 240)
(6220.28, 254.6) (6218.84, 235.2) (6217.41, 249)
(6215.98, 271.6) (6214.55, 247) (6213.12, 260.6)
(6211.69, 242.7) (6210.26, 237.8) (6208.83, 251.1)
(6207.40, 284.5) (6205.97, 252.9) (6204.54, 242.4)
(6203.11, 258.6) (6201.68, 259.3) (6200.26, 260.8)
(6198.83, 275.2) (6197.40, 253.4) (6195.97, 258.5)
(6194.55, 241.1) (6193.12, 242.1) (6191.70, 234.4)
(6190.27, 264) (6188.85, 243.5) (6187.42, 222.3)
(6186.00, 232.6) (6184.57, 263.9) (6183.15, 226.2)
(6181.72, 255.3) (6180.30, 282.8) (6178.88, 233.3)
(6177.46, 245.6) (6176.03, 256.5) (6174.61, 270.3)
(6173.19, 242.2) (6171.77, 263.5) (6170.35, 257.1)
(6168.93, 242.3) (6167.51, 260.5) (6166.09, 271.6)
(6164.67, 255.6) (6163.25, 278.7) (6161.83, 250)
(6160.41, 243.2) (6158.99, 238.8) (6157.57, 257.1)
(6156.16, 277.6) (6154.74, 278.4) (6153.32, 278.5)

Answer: 0.043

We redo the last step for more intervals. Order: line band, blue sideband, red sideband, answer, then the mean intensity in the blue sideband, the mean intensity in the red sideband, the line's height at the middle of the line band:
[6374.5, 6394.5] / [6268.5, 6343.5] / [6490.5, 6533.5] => -0.042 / 252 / 263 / 256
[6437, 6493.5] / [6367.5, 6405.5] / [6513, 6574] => 0.012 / 259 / 271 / 265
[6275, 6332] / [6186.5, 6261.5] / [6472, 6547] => 0.022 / 254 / 263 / 257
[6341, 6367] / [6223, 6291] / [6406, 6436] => -0.056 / 255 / 257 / 256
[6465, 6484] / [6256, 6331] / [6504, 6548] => -0.018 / 253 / 264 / 262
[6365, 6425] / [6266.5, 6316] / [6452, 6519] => -0.011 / 249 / 262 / 256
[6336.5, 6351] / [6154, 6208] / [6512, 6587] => -0.005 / 255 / 271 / 262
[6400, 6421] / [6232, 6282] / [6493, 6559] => 0.025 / 252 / 266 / 260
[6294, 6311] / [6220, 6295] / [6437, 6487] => 0.037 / 253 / 262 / 255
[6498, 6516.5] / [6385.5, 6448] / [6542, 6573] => 0.048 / 258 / 278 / 271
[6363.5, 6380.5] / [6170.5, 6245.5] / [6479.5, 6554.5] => -0.012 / 253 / 264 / 259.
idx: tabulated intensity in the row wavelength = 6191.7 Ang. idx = 234.4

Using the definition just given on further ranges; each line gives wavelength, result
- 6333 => 257.3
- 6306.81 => 225.4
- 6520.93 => 276.2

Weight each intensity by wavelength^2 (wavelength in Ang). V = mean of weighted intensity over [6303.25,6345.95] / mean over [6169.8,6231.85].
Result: 1.0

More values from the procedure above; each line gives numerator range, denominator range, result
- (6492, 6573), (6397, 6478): 1.07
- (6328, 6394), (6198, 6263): 1.08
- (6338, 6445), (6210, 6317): 1.08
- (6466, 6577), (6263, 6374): 1.12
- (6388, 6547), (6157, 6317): 1.11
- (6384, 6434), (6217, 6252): 1.07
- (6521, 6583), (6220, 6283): 1.17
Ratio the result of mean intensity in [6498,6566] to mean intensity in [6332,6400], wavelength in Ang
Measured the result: 1.0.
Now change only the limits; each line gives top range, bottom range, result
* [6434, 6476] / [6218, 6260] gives 1.03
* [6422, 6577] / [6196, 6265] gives 1.04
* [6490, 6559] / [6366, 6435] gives 1.03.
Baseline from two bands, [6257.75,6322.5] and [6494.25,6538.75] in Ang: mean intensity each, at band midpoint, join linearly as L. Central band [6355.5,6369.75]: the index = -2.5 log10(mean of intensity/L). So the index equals -0.055 mag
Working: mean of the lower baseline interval 252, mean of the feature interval 268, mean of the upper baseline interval 261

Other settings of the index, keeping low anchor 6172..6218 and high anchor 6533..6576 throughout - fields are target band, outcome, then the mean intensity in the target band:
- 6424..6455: 0.039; 259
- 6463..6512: 0.043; 261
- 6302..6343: 0.019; 256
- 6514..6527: 0.035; 265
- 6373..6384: 0.000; 264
